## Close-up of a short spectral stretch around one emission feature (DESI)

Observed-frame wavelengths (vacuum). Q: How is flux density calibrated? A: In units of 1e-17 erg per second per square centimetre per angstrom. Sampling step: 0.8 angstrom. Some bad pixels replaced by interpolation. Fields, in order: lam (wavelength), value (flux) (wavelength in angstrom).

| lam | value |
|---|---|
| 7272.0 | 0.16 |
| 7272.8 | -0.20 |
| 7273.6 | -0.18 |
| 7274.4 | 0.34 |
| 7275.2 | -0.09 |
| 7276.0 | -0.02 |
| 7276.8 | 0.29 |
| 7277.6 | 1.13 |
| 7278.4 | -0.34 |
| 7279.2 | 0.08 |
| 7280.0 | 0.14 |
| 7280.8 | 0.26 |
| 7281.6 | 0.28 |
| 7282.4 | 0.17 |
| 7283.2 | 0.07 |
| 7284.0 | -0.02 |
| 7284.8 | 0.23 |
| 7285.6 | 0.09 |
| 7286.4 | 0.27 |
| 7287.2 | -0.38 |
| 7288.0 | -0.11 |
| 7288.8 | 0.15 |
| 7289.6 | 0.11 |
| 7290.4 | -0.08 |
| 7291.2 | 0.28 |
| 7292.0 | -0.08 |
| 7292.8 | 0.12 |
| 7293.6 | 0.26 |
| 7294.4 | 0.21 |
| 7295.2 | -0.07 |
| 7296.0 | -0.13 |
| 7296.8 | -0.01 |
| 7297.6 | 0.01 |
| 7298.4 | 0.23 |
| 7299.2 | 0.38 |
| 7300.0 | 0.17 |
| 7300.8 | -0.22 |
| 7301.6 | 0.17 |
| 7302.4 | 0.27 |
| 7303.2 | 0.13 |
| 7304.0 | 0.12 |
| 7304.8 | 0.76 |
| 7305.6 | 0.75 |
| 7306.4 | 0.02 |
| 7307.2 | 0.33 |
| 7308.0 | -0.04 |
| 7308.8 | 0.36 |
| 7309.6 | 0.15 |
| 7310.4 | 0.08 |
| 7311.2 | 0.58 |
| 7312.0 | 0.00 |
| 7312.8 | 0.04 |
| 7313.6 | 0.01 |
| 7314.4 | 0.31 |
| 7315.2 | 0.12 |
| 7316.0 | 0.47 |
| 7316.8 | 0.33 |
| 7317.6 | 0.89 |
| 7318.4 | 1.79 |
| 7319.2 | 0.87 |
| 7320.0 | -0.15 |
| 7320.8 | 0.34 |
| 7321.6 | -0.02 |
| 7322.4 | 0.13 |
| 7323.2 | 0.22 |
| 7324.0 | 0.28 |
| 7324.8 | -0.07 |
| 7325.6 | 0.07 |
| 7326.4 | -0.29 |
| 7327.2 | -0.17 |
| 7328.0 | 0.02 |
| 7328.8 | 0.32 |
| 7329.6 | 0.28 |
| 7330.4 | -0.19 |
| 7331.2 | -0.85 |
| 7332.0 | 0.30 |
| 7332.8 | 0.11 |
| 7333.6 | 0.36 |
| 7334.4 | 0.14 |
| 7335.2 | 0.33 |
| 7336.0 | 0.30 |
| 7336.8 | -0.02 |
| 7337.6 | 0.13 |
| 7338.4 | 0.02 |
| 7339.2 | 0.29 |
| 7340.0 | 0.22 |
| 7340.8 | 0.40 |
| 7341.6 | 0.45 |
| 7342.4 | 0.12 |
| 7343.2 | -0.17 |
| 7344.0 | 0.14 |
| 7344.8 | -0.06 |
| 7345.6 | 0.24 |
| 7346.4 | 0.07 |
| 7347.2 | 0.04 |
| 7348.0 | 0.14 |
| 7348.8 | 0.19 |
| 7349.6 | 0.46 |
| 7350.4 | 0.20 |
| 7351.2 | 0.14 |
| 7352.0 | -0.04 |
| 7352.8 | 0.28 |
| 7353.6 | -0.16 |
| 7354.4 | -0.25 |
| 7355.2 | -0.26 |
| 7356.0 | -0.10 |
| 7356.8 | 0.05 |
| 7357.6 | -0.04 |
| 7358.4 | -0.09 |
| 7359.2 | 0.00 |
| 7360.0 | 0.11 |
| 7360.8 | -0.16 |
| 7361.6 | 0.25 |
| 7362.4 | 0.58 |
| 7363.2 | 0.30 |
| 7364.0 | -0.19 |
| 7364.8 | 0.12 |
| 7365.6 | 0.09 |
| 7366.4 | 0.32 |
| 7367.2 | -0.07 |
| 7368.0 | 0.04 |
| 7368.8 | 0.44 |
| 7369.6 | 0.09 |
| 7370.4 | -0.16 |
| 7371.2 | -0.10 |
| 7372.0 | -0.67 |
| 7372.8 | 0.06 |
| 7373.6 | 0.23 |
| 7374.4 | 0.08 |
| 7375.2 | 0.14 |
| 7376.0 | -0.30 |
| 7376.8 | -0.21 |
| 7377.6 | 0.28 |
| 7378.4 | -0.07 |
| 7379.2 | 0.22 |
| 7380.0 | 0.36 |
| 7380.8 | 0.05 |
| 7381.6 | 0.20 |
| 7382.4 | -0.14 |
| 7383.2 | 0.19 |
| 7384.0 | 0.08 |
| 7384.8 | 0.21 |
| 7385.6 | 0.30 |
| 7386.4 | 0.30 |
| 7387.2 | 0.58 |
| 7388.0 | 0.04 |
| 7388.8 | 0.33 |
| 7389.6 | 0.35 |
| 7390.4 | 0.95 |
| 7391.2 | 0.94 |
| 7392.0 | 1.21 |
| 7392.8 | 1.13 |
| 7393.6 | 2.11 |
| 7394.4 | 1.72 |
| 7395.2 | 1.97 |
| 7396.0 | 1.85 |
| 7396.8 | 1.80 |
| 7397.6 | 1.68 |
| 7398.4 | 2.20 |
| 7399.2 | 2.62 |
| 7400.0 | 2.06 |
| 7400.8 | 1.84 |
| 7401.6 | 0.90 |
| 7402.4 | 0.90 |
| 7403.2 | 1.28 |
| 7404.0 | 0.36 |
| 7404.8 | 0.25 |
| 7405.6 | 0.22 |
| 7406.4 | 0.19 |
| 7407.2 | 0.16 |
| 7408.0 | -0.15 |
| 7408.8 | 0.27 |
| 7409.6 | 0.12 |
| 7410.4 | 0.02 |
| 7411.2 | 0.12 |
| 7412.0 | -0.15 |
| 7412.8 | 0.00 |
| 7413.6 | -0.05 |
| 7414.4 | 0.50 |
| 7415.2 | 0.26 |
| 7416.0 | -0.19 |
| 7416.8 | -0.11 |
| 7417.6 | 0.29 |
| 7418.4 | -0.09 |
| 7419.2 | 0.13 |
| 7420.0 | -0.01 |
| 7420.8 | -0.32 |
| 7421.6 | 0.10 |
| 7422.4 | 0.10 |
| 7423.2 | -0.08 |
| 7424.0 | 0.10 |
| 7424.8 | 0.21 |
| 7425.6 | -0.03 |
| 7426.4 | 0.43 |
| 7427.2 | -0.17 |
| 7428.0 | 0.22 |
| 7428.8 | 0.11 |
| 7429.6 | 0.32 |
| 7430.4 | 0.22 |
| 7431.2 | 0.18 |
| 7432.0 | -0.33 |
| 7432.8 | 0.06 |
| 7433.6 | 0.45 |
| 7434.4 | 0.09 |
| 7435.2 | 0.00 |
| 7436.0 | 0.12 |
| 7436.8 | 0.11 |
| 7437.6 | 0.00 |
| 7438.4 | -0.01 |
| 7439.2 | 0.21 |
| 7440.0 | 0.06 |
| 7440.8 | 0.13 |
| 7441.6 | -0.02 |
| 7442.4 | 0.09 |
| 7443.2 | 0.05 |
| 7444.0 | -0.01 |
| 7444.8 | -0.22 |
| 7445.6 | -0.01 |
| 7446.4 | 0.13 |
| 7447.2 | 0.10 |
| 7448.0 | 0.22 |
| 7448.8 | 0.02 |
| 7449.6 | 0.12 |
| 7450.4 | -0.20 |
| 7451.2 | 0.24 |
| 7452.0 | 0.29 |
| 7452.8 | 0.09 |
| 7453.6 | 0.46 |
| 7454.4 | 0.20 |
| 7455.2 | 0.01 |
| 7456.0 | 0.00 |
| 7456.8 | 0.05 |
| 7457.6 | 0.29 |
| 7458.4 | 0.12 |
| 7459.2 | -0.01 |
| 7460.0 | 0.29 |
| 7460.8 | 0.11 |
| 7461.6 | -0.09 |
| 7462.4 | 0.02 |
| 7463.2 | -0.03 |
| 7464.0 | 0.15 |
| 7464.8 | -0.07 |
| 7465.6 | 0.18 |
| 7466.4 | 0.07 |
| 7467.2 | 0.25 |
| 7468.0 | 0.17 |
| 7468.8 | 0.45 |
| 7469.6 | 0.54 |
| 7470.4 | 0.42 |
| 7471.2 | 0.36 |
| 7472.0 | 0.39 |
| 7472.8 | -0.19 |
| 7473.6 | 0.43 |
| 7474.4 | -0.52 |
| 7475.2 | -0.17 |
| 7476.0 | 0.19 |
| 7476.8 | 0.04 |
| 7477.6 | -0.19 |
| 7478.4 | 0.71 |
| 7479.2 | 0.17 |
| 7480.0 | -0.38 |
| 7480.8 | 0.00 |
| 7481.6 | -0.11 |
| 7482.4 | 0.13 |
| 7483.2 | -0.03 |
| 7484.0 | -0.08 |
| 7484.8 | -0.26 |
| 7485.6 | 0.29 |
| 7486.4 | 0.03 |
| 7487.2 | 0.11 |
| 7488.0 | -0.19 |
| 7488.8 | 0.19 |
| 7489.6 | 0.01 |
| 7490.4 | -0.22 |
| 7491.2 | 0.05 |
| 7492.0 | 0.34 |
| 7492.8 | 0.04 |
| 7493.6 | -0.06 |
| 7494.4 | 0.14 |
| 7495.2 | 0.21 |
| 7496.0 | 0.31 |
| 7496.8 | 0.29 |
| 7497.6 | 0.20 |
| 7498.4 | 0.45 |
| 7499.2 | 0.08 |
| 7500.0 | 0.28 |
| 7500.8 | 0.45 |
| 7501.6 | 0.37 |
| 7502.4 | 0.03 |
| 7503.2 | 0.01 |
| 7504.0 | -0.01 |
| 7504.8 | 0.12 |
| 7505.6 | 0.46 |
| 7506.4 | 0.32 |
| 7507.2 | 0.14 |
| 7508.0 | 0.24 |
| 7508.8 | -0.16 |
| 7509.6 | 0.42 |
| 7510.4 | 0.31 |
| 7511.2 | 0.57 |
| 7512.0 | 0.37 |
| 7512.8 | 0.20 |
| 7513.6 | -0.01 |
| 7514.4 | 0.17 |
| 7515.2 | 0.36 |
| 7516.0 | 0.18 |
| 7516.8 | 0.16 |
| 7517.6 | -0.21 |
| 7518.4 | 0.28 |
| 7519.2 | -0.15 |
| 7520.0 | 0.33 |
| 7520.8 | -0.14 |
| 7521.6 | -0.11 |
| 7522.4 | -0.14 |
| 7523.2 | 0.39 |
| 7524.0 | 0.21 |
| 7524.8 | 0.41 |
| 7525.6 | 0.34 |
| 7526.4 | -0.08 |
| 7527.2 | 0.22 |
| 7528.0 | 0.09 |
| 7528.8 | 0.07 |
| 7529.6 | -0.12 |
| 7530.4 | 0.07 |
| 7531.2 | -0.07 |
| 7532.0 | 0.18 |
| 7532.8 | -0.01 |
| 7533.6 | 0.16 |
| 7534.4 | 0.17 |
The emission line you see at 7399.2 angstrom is [O II] 3727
